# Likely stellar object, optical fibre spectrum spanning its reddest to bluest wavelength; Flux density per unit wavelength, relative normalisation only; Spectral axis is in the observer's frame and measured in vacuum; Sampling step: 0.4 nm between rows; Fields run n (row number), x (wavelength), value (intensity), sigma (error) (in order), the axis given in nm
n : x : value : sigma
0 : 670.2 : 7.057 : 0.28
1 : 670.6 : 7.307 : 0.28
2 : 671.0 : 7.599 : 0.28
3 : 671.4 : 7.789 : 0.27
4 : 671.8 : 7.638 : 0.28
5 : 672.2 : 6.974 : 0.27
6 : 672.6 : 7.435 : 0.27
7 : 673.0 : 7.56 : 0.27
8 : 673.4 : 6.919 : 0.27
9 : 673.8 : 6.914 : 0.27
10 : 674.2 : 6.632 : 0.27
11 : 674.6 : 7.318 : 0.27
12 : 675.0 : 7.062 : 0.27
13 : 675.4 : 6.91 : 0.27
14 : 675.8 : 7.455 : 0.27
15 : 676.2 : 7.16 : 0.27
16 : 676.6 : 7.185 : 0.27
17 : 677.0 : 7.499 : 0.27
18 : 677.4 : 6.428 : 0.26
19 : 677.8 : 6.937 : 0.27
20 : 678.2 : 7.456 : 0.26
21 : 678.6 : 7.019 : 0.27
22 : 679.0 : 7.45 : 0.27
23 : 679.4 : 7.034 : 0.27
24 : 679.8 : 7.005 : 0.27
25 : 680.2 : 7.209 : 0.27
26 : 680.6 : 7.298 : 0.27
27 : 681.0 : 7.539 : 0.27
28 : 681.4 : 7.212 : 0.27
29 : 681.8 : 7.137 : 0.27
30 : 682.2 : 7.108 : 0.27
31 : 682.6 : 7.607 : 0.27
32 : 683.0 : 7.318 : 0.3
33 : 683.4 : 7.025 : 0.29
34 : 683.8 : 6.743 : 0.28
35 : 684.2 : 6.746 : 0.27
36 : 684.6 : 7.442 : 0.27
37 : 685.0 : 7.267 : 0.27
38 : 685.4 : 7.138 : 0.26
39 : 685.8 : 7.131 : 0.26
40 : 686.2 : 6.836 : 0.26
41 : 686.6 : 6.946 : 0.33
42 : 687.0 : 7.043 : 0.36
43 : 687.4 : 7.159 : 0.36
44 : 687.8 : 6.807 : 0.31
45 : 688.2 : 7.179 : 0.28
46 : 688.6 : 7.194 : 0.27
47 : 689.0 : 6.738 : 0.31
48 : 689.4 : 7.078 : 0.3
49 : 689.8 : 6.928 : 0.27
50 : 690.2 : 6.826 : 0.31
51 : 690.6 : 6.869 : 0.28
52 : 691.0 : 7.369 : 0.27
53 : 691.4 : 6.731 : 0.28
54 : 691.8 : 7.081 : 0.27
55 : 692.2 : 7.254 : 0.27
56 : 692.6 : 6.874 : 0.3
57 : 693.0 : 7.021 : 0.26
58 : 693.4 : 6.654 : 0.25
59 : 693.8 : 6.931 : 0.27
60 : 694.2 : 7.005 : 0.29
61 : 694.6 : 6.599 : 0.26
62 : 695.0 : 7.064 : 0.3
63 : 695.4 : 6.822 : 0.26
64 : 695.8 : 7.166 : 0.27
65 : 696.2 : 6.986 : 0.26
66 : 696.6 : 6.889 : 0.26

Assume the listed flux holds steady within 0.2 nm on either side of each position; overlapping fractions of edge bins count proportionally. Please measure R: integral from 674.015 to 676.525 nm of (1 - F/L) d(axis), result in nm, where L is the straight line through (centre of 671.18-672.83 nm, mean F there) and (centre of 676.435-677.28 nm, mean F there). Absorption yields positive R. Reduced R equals 0.079 nm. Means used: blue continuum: 7.46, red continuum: 7.26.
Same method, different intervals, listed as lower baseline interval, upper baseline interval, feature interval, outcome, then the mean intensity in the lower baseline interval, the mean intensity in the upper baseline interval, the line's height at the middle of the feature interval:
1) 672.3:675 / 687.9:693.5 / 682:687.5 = -0.06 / 7.12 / 6.99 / 7.03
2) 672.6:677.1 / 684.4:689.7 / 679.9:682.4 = -0.05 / 7.15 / 7.07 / 7.11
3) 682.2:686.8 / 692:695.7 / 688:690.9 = 0.01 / 7.11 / 6.92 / 7.01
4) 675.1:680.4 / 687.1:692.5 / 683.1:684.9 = 0.01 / 7.13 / 7.01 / 7.07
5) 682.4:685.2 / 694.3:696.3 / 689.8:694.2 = 0.02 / 7.16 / 6.93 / 7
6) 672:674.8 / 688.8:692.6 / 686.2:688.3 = 0.00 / 7.11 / 6.98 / 7.01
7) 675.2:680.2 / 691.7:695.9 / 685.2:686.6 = 0.00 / 7.13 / 6.94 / 7.04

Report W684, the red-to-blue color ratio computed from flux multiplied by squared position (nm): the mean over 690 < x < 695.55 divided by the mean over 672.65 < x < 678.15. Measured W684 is 1.0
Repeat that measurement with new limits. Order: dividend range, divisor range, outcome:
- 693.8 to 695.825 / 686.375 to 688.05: 1.01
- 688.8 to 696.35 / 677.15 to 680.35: 1.02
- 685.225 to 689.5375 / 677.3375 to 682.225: 1.00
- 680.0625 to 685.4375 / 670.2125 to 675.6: 1.03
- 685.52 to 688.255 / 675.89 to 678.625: 1.01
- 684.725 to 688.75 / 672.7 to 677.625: 1.03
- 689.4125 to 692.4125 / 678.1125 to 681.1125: 1.00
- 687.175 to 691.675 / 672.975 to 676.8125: 1.03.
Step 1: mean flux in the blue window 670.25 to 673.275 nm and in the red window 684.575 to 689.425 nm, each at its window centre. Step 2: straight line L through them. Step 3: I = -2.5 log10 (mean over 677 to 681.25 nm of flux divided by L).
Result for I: 0.01 mag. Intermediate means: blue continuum 7.44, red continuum 7.06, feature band 7.16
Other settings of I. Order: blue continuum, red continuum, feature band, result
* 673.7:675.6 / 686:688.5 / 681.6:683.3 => -0.04 mag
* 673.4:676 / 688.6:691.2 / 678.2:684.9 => -0.03 mag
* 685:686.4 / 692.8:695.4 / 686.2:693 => 0.00 mag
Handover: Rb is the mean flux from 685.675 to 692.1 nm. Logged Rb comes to 7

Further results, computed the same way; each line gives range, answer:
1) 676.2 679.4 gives 7.13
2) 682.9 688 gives 7.04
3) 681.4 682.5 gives 7.18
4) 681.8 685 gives 7.15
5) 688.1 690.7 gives 6.97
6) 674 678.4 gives 7.09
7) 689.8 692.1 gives 6.98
